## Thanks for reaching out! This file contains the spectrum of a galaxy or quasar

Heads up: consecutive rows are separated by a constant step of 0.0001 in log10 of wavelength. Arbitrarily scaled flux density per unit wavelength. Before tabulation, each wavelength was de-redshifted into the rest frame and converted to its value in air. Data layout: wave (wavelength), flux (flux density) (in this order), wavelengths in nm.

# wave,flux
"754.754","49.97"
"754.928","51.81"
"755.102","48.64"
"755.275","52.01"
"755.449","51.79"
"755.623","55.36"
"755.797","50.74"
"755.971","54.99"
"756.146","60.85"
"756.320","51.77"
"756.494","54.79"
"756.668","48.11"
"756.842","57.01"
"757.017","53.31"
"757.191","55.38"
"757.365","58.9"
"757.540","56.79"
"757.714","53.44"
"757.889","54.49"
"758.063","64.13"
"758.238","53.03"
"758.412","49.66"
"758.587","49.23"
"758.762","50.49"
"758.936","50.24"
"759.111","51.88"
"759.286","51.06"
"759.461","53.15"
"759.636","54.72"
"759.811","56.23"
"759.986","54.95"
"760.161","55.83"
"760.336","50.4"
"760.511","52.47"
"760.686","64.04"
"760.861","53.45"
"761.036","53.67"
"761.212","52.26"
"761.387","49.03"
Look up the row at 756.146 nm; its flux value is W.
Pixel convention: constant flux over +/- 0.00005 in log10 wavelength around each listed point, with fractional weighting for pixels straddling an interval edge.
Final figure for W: 60.85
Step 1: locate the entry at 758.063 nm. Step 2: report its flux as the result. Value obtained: 64.13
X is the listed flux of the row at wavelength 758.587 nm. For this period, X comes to 49.23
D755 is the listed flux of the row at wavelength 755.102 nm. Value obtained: 48.64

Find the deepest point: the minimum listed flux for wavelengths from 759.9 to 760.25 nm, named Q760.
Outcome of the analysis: 54.95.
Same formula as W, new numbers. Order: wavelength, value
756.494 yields 54.79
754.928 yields 51.81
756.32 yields 51.77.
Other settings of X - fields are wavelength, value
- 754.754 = 49.97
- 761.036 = 53.67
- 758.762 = 50.49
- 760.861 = 53.45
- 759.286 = 51.06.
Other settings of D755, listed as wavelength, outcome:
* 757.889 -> 54.49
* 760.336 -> 50.4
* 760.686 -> 64.04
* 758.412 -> 49.66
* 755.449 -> 51.79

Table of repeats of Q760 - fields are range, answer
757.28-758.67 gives 49.23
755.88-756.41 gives 51.77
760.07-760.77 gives 50.4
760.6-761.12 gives 53.45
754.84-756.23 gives 48.64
